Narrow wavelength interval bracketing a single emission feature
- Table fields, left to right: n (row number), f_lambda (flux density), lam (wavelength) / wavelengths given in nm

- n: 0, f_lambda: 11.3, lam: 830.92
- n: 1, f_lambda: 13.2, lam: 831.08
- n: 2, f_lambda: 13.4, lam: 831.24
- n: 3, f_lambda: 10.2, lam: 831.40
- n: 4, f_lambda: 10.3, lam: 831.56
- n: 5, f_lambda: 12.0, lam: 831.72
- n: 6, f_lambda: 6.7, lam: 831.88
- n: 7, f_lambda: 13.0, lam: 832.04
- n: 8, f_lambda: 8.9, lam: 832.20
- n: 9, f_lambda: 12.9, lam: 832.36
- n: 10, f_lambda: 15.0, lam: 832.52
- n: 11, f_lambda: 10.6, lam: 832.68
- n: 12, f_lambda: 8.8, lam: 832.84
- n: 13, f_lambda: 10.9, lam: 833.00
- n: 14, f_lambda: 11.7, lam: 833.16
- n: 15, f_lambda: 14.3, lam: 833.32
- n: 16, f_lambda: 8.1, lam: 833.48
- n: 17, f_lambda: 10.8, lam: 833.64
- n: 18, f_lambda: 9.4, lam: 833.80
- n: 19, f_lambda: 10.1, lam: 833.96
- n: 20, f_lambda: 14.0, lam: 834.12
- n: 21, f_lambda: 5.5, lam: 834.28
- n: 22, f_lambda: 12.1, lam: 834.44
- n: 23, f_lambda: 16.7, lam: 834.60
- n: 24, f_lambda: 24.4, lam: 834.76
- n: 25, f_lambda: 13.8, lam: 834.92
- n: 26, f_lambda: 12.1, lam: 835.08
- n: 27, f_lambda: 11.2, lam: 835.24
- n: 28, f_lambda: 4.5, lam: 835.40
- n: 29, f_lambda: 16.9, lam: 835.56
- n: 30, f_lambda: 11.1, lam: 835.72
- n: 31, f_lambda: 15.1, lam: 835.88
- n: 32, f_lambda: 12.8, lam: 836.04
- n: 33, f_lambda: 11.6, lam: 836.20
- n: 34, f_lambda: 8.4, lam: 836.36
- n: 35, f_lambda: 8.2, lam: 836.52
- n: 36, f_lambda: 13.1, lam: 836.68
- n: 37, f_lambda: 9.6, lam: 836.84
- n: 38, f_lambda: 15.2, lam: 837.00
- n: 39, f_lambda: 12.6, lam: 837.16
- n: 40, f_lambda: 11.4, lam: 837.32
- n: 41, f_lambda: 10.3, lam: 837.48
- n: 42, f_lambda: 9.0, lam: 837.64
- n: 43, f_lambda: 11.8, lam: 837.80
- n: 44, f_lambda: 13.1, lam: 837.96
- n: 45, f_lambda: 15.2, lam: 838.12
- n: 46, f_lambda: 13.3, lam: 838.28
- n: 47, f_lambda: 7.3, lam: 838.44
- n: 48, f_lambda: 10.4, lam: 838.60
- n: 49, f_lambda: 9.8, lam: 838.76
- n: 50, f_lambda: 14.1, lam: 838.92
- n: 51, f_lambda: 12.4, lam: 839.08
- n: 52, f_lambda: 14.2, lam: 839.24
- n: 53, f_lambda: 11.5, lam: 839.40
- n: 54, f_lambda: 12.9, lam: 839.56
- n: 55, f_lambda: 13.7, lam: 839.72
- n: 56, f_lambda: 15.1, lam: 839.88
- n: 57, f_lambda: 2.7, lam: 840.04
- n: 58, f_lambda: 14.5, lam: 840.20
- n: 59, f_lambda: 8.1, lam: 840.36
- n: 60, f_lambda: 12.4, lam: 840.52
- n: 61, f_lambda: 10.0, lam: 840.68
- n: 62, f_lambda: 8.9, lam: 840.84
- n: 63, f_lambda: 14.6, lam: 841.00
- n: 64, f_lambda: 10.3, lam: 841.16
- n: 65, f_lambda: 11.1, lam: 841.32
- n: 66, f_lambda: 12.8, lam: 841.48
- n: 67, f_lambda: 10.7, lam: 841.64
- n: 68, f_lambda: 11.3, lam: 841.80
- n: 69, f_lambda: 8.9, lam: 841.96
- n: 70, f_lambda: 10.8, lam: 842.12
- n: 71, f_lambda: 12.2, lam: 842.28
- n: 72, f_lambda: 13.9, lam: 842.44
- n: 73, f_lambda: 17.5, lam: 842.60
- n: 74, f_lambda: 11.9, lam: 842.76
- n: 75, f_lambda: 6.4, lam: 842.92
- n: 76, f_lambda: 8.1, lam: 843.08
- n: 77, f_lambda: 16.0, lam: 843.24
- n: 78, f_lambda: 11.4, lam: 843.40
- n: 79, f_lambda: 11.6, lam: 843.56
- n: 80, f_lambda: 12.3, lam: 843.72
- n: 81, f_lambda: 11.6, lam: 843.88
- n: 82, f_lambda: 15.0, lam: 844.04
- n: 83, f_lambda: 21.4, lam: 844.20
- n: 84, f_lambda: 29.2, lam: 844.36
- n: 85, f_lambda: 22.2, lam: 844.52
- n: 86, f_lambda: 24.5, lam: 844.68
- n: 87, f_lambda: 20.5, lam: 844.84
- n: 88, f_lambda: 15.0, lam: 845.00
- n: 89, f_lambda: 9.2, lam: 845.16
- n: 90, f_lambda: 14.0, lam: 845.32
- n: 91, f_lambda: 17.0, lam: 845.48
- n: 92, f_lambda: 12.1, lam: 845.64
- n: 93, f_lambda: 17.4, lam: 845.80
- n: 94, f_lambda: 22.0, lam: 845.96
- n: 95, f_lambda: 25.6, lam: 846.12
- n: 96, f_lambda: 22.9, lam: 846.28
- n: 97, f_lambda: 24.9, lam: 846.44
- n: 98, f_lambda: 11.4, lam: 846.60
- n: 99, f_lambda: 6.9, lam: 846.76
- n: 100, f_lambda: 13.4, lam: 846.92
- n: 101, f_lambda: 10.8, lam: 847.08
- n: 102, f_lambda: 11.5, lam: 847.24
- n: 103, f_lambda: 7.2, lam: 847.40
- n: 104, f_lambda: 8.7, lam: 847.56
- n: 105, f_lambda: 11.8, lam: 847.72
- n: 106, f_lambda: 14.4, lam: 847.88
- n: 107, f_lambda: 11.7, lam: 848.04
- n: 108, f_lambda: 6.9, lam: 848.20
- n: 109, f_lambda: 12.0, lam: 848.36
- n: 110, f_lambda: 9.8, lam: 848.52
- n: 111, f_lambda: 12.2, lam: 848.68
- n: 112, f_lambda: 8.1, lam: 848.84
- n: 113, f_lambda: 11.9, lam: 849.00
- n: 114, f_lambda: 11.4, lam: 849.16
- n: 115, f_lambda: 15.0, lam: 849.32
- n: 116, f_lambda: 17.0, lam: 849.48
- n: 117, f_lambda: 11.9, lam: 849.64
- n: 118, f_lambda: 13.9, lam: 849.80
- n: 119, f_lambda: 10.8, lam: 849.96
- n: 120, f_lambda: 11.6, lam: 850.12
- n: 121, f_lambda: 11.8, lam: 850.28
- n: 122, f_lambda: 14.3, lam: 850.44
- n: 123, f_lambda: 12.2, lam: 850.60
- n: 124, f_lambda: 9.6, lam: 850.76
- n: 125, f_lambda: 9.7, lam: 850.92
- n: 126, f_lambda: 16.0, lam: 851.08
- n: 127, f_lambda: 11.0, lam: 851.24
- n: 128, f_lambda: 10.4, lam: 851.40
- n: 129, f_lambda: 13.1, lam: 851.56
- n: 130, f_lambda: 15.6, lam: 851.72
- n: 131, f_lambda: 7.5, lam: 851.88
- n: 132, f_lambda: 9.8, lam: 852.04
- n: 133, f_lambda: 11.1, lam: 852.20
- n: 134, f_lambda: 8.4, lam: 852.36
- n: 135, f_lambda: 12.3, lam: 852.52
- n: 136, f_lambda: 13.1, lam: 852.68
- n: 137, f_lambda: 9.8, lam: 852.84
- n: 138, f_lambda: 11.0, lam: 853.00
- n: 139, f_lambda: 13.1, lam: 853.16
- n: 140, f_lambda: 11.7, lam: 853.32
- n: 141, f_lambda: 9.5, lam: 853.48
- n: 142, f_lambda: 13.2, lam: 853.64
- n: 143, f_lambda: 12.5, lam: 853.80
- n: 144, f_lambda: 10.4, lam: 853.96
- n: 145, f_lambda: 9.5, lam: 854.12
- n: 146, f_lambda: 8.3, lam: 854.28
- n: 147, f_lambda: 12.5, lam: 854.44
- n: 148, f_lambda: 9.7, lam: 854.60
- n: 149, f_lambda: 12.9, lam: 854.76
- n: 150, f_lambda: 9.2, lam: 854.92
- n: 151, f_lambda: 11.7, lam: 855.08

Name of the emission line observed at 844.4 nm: [S II] 6716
